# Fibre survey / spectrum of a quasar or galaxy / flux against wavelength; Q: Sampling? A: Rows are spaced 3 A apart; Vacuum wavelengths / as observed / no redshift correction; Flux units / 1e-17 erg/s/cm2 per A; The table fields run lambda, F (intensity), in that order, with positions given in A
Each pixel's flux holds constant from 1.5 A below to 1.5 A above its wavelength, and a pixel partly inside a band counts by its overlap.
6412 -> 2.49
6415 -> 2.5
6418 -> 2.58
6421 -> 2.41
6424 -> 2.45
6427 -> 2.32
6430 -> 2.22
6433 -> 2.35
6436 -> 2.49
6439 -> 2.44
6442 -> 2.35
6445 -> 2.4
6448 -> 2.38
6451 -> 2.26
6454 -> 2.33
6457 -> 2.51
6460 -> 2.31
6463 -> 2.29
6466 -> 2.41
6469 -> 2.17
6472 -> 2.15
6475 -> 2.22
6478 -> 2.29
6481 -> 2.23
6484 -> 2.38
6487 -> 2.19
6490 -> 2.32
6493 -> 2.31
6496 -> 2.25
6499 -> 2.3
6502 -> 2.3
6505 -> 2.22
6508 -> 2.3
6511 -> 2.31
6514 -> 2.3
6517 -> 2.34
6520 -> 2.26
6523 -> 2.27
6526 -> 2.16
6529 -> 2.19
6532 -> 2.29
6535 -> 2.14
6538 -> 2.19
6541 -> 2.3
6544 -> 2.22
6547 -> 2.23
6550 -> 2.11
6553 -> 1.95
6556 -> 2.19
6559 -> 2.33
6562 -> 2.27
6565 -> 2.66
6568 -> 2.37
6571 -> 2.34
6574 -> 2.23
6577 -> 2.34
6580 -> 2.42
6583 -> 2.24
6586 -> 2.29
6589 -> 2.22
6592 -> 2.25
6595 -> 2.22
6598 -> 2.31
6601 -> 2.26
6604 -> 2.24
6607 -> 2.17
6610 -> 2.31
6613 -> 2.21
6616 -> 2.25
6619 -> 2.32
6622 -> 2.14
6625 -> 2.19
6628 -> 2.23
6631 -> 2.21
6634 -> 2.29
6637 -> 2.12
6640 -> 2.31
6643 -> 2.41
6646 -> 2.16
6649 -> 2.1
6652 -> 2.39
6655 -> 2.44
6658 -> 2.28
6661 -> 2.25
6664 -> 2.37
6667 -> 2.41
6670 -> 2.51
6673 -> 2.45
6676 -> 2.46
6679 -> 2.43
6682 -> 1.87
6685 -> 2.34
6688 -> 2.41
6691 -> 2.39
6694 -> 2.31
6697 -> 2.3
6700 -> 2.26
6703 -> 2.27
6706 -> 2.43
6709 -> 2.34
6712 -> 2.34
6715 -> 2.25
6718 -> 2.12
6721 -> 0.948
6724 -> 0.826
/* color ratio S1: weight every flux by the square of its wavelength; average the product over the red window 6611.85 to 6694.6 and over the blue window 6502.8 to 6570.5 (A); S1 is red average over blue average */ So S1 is 1.05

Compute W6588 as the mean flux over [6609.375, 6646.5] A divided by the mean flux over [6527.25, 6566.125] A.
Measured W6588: 1.0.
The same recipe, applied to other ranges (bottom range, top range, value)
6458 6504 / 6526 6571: 0.99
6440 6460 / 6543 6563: 0.92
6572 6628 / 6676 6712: 1.02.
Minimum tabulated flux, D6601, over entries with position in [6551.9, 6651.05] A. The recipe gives 1.95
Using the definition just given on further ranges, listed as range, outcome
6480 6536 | 2.14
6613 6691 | 1.87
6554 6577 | 2.19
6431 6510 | 2.15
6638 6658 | 2.1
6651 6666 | 2.25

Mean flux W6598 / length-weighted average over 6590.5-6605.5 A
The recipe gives 2.26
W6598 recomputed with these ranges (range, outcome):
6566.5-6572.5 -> 2.35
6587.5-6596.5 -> 2.23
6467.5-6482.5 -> 2.21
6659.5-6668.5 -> 2.34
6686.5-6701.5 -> 2.33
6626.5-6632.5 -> 2.22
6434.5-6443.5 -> 2.43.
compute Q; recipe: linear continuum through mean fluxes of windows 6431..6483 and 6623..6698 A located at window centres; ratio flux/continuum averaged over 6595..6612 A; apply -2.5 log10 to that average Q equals 0.03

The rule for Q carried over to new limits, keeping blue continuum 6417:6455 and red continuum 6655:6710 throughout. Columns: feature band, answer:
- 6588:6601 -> 0.05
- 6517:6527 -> 0.06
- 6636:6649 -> 0.05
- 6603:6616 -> 0.06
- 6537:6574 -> 0.05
